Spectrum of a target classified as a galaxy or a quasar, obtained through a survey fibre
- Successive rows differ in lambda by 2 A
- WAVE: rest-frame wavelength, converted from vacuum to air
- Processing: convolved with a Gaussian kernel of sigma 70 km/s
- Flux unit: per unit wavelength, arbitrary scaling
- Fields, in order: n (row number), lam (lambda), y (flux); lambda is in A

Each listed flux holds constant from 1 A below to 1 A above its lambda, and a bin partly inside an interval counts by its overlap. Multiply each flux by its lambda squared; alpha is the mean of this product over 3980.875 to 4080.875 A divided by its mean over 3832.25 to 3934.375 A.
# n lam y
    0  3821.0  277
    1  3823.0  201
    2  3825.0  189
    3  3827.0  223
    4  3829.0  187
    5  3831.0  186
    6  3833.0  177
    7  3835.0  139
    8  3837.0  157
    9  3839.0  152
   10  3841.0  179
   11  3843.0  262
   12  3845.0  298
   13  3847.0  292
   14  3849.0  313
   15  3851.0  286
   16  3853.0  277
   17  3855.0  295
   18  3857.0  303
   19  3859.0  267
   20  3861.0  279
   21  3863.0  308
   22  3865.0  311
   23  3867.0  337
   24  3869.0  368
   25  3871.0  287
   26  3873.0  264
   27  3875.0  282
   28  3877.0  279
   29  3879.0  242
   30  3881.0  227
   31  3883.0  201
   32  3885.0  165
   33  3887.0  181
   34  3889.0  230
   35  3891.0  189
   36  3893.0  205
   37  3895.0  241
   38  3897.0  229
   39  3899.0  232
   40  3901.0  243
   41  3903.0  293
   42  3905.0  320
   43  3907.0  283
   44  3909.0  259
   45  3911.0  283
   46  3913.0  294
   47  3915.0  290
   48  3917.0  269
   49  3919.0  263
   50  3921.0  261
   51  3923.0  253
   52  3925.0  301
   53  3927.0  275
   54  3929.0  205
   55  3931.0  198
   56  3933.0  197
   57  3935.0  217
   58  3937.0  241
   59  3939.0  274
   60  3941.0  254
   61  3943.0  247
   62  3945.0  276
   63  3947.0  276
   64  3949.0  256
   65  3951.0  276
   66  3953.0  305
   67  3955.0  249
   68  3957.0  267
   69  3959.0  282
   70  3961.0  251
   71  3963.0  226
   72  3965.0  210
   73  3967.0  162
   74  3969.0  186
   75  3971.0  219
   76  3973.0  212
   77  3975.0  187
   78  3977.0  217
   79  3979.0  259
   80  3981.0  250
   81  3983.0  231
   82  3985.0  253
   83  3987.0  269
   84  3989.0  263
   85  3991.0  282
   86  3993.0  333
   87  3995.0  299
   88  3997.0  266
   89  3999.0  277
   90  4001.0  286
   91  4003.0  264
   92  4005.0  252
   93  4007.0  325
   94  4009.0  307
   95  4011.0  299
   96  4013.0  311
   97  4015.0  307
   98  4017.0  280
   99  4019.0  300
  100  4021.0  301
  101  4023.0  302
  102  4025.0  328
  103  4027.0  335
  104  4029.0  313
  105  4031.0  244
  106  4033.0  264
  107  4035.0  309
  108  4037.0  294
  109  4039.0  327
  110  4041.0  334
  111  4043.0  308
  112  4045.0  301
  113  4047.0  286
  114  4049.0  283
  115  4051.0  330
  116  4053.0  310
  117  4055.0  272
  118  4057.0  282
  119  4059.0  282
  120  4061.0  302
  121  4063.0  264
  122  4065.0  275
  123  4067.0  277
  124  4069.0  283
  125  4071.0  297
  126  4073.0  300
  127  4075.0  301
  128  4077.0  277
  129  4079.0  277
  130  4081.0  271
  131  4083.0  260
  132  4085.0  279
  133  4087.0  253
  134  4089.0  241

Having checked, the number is 1.23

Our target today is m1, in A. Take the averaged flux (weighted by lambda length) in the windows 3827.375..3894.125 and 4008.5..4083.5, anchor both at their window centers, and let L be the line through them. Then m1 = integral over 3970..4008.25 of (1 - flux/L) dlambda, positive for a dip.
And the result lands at 2.7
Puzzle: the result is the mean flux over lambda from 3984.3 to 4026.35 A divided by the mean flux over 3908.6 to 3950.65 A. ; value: 1.13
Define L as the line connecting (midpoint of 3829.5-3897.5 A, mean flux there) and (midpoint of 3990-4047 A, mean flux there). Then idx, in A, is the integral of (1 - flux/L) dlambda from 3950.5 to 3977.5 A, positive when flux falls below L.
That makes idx 4.6 A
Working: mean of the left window 247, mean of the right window 298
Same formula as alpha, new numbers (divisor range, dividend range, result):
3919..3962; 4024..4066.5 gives 1.22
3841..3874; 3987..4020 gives 1.07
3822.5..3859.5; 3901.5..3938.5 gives 1.18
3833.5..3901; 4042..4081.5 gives 1.27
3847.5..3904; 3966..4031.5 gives 1.10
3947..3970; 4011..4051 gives 1.28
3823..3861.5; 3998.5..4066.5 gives 1.39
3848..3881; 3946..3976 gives 0.86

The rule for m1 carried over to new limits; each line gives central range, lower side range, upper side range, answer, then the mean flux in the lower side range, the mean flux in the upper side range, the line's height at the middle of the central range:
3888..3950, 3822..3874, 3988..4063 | 3.6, 251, 296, 269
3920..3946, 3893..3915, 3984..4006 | 2.2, 266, 277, 269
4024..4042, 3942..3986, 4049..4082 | -2.2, 241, 287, 272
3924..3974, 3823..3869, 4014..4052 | 6.3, 248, 302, 278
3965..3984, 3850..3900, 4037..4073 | 4.5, 259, 295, 279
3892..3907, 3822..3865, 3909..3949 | -0.2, 238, 257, 250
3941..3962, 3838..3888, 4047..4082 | 0.6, 266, 287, 275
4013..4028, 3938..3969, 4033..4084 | -1.7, 252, 292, 277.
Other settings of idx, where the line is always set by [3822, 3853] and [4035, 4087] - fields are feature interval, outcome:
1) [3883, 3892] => 1.6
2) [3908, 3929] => -2.3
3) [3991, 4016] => -2.0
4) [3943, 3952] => -0.5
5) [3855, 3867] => -3.8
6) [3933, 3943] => 0.4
